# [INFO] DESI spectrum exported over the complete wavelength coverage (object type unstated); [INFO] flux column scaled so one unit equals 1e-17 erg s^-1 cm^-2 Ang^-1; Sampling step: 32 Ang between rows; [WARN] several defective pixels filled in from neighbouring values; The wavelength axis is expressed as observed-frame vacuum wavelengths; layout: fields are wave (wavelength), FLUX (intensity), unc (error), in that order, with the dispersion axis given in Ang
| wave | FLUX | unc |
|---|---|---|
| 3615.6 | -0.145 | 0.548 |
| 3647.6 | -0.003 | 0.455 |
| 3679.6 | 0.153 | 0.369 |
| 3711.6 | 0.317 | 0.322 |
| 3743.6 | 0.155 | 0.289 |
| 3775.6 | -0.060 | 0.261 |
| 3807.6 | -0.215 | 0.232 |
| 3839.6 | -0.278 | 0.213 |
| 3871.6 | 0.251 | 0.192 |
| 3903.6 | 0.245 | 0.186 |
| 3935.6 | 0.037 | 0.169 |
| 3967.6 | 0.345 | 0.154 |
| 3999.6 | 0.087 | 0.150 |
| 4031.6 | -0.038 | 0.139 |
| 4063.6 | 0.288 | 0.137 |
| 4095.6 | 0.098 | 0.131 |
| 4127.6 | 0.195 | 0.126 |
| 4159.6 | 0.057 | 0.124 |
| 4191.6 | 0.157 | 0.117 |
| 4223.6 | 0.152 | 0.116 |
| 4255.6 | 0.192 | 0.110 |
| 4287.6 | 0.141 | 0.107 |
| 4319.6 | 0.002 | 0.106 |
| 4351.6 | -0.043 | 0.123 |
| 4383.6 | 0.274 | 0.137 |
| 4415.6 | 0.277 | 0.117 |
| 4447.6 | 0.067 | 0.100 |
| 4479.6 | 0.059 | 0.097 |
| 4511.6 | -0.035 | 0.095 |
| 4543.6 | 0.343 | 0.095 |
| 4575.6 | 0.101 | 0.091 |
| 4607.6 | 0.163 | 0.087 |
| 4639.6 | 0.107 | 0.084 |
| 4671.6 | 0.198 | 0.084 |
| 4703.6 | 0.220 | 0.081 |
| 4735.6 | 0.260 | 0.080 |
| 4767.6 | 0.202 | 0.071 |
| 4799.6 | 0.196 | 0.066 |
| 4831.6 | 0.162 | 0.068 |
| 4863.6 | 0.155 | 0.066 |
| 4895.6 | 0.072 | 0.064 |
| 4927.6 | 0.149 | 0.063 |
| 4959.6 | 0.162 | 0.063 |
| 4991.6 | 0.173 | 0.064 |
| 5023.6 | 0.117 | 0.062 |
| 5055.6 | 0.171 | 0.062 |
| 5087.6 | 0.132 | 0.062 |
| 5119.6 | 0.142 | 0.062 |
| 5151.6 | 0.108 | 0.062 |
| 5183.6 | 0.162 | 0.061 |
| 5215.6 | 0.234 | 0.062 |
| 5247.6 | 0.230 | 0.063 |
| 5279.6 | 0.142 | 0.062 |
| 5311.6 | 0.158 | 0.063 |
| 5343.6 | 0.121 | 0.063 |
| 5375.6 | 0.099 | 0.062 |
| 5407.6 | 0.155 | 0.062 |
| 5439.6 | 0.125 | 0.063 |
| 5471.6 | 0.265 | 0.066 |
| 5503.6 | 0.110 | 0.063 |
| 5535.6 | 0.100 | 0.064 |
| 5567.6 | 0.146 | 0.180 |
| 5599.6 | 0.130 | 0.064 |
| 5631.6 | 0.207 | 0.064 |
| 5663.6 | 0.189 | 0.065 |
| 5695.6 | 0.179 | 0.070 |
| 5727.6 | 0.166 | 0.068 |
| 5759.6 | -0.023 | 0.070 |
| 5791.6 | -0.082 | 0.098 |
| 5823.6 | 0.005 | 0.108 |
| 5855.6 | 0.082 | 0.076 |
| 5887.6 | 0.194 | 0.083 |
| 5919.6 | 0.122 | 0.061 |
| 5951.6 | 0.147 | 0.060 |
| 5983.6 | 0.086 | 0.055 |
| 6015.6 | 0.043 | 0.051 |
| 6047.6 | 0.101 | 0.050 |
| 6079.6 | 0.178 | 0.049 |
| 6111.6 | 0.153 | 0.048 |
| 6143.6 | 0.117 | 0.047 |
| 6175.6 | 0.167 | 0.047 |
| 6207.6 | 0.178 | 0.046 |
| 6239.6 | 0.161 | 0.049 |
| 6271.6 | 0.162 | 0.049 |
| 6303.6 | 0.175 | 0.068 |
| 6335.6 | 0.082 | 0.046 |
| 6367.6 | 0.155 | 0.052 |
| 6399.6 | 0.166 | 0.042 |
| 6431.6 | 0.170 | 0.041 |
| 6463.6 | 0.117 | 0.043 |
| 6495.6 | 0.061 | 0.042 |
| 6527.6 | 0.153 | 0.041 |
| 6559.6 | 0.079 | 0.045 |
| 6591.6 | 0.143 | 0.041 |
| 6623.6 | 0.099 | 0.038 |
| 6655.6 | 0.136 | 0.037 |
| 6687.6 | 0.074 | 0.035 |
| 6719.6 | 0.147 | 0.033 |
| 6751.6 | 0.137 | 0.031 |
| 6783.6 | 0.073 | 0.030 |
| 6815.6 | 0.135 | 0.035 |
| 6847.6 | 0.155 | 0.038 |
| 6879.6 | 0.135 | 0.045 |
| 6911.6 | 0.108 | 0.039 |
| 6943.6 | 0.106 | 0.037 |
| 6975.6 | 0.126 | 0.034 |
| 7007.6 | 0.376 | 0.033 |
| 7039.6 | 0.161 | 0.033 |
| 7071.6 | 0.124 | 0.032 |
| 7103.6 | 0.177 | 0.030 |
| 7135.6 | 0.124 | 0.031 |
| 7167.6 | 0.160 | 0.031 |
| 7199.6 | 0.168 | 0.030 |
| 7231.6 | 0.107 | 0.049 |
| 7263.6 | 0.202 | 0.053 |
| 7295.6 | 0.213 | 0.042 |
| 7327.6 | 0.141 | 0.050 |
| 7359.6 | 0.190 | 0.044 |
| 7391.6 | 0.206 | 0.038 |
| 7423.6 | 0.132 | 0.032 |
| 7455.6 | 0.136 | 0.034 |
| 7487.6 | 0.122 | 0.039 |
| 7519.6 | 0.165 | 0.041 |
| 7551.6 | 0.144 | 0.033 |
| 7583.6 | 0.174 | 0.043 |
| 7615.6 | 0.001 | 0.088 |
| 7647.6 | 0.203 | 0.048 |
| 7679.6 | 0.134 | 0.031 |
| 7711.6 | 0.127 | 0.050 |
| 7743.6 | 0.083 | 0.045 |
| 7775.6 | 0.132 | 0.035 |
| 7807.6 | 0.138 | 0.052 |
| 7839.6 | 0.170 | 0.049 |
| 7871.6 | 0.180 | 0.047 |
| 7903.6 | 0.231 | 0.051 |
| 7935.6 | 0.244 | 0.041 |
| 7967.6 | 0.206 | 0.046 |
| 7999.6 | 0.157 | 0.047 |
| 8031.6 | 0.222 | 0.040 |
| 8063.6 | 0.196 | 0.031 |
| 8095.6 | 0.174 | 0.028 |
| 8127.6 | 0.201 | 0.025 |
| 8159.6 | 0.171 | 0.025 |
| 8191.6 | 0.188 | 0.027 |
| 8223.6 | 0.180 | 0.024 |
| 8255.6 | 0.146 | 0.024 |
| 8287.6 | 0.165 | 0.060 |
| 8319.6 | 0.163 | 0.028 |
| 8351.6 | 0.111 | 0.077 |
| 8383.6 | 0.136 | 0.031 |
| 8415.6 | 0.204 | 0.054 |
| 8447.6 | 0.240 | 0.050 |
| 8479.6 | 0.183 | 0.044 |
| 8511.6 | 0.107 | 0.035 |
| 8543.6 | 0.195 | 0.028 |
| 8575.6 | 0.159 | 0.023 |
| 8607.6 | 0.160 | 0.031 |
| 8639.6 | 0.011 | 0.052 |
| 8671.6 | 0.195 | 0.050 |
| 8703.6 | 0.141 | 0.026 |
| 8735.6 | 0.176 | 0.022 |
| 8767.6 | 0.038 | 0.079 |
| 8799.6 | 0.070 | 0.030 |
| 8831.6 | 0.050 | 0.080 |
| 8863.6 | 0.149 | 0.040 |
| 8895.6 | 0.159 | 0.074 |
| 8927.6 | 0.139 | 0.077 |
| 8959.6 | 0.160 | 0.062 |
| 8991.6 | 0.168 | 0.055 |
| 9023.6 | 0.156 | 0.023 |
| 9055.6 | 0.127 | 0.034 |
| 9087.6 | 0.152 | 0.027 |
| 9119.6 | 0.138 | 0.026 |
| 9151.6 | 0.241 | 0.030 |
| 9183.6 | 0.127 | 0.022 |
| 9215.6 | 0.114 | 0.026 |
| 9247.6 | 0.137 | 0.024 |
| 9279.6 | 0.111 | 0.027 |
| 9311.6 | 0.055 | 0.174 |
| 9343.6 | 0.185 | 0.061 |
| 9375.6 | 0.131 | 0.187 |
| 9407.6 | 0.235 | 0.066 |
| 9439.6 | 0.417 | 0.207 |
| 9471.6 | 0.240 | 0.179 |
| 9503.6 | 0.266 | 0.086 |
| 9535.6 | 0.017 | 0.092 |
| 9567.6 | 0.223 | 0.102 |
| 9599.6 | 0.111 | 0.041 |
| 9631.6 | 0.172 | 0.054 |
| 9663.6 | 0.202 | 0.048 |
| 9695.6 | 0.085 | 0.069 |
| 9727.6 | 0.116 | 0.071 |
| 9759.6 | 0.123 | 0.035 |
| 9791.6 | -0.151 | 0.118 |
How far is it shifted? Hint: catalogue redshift 0.88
